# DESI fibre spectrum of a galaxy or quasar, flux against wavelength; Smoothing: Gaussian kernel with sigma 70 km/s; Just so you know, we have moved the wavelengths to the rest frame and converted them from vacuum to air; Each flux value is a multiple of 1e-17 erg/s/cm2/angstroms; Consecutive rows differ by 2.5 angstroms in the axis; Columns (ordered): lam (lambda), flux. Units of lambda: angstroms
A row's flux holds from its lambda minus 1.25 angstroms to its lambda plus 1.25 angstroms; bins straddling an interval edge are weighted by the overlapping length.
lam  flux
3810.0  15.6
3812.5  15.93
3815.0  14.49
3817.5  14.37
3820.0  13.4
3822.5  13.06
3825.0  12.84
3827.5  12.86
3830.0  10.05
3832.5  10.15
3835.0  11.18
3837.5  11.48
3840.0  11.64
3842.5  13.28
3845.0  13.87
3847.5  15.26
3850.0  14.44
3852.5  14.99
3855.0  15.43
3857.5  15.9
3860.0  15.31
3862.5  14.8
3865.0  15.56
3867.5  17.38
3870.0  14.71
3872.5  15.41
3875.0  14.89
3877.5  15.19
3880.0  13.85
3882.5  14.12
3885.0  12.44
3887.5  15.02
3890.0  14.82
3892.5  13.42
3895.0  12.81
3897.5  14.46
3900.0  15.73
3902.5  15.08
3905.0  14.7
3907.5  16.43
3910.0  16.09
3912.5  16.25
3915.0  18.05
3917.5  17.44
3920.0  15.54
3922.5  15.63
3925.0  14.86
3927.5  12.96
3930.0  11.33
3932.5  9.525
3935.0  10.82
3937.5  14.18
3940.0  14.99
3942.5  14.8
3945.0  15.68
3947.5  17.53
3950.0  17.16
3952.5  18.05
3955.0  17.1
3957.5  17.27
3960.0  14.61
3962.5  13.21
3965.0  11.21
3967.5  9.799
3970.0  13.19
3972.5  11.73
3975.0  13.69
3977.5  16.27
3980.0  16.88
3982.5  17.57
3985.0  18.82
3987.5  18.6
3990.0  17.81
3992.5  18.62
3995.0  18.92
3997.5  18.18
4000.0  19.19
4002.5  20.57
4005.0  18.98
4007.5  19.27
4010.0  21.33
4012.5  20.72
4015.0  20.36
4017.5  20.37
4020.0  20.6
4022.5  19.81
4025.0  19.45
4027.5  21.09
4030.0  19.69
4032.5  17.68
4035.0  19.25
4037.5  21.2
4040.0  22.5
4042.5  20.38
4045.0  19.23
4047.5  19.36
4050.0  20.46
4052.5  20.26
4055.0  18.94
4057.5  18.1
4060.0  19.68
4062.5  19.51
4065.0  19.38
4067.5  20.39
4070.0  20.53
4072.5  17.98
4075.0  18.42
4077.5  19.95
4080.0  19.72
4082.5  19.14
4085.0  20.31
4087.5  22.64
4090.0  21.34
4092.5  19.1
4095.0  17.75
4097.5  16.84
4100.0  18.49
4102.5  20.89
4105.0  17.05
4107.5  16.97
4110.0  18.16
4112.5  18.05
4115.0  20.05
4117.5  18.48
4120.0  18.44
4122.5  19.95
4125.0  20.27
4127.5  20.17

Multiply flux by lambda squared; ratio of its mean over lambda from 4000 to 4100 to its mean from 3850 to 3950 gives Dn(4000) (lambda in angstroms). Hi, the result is 1.44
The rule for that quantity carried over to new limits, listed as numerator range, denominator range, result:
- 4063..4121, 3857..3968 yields 1.41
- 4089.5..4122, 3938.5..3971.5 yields 1.34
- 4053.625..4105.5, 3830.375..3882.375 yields 1.53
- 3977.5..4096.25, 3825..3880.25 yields 1.54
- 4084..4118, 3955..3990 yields 1.35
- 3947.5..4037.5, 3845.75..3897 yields 1.27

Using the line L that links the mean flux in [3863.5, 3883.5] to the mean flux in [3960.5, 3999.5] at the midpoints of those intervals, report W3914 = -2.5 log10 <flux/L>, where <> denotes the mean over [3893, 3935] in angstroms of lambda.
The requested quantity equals 0.05 mag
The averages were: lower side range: 15.1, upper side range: 15.7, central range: 14.7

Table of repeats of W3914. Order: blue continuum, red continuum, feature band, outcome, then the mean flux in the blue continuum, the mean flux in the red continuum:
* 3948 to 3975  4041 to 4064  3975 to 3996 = -0.123 mag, 14.4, 19.6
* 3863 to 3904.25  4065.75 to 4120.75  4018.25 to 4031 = -0.142 mag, 14.7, 19.1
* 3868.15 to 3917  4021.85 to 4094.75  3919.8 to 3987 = 0.147 mag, 15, 19.8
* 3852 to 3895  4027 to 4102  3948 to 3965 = 0.065 mag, 14.8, 19.6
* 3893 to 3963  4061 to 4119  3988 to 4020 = -0.151 mag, 15.1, 19.2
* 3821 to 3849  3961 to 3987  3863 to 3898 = -0.124 mag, 12.4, 14.4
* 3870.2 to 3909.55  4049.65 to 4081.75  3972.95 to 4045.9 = -0.071 mag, 14.6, 19.5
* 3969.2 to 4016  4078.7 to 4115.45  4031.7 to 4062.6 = -0.070 mag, 18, 19.1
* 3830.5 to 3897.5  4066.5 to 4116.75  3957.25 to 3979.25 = 0.225 mag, 14.1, 19.2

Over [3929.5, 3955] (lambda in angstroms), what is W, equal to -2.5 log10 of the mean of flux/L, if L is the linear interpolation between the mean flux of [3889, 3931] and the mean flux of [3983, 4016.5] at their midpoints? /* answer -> 0.14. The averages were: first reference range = 15.1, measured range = 14.6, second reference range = 19.3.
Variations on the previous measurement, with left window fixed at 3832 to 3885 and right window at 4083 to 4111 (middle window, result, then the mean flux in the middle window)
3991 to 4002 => -0.11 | 18.8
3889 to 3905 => 0.05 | 14.4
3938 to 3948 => 0.03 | 15.5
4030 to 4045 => -0.13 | 20.1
